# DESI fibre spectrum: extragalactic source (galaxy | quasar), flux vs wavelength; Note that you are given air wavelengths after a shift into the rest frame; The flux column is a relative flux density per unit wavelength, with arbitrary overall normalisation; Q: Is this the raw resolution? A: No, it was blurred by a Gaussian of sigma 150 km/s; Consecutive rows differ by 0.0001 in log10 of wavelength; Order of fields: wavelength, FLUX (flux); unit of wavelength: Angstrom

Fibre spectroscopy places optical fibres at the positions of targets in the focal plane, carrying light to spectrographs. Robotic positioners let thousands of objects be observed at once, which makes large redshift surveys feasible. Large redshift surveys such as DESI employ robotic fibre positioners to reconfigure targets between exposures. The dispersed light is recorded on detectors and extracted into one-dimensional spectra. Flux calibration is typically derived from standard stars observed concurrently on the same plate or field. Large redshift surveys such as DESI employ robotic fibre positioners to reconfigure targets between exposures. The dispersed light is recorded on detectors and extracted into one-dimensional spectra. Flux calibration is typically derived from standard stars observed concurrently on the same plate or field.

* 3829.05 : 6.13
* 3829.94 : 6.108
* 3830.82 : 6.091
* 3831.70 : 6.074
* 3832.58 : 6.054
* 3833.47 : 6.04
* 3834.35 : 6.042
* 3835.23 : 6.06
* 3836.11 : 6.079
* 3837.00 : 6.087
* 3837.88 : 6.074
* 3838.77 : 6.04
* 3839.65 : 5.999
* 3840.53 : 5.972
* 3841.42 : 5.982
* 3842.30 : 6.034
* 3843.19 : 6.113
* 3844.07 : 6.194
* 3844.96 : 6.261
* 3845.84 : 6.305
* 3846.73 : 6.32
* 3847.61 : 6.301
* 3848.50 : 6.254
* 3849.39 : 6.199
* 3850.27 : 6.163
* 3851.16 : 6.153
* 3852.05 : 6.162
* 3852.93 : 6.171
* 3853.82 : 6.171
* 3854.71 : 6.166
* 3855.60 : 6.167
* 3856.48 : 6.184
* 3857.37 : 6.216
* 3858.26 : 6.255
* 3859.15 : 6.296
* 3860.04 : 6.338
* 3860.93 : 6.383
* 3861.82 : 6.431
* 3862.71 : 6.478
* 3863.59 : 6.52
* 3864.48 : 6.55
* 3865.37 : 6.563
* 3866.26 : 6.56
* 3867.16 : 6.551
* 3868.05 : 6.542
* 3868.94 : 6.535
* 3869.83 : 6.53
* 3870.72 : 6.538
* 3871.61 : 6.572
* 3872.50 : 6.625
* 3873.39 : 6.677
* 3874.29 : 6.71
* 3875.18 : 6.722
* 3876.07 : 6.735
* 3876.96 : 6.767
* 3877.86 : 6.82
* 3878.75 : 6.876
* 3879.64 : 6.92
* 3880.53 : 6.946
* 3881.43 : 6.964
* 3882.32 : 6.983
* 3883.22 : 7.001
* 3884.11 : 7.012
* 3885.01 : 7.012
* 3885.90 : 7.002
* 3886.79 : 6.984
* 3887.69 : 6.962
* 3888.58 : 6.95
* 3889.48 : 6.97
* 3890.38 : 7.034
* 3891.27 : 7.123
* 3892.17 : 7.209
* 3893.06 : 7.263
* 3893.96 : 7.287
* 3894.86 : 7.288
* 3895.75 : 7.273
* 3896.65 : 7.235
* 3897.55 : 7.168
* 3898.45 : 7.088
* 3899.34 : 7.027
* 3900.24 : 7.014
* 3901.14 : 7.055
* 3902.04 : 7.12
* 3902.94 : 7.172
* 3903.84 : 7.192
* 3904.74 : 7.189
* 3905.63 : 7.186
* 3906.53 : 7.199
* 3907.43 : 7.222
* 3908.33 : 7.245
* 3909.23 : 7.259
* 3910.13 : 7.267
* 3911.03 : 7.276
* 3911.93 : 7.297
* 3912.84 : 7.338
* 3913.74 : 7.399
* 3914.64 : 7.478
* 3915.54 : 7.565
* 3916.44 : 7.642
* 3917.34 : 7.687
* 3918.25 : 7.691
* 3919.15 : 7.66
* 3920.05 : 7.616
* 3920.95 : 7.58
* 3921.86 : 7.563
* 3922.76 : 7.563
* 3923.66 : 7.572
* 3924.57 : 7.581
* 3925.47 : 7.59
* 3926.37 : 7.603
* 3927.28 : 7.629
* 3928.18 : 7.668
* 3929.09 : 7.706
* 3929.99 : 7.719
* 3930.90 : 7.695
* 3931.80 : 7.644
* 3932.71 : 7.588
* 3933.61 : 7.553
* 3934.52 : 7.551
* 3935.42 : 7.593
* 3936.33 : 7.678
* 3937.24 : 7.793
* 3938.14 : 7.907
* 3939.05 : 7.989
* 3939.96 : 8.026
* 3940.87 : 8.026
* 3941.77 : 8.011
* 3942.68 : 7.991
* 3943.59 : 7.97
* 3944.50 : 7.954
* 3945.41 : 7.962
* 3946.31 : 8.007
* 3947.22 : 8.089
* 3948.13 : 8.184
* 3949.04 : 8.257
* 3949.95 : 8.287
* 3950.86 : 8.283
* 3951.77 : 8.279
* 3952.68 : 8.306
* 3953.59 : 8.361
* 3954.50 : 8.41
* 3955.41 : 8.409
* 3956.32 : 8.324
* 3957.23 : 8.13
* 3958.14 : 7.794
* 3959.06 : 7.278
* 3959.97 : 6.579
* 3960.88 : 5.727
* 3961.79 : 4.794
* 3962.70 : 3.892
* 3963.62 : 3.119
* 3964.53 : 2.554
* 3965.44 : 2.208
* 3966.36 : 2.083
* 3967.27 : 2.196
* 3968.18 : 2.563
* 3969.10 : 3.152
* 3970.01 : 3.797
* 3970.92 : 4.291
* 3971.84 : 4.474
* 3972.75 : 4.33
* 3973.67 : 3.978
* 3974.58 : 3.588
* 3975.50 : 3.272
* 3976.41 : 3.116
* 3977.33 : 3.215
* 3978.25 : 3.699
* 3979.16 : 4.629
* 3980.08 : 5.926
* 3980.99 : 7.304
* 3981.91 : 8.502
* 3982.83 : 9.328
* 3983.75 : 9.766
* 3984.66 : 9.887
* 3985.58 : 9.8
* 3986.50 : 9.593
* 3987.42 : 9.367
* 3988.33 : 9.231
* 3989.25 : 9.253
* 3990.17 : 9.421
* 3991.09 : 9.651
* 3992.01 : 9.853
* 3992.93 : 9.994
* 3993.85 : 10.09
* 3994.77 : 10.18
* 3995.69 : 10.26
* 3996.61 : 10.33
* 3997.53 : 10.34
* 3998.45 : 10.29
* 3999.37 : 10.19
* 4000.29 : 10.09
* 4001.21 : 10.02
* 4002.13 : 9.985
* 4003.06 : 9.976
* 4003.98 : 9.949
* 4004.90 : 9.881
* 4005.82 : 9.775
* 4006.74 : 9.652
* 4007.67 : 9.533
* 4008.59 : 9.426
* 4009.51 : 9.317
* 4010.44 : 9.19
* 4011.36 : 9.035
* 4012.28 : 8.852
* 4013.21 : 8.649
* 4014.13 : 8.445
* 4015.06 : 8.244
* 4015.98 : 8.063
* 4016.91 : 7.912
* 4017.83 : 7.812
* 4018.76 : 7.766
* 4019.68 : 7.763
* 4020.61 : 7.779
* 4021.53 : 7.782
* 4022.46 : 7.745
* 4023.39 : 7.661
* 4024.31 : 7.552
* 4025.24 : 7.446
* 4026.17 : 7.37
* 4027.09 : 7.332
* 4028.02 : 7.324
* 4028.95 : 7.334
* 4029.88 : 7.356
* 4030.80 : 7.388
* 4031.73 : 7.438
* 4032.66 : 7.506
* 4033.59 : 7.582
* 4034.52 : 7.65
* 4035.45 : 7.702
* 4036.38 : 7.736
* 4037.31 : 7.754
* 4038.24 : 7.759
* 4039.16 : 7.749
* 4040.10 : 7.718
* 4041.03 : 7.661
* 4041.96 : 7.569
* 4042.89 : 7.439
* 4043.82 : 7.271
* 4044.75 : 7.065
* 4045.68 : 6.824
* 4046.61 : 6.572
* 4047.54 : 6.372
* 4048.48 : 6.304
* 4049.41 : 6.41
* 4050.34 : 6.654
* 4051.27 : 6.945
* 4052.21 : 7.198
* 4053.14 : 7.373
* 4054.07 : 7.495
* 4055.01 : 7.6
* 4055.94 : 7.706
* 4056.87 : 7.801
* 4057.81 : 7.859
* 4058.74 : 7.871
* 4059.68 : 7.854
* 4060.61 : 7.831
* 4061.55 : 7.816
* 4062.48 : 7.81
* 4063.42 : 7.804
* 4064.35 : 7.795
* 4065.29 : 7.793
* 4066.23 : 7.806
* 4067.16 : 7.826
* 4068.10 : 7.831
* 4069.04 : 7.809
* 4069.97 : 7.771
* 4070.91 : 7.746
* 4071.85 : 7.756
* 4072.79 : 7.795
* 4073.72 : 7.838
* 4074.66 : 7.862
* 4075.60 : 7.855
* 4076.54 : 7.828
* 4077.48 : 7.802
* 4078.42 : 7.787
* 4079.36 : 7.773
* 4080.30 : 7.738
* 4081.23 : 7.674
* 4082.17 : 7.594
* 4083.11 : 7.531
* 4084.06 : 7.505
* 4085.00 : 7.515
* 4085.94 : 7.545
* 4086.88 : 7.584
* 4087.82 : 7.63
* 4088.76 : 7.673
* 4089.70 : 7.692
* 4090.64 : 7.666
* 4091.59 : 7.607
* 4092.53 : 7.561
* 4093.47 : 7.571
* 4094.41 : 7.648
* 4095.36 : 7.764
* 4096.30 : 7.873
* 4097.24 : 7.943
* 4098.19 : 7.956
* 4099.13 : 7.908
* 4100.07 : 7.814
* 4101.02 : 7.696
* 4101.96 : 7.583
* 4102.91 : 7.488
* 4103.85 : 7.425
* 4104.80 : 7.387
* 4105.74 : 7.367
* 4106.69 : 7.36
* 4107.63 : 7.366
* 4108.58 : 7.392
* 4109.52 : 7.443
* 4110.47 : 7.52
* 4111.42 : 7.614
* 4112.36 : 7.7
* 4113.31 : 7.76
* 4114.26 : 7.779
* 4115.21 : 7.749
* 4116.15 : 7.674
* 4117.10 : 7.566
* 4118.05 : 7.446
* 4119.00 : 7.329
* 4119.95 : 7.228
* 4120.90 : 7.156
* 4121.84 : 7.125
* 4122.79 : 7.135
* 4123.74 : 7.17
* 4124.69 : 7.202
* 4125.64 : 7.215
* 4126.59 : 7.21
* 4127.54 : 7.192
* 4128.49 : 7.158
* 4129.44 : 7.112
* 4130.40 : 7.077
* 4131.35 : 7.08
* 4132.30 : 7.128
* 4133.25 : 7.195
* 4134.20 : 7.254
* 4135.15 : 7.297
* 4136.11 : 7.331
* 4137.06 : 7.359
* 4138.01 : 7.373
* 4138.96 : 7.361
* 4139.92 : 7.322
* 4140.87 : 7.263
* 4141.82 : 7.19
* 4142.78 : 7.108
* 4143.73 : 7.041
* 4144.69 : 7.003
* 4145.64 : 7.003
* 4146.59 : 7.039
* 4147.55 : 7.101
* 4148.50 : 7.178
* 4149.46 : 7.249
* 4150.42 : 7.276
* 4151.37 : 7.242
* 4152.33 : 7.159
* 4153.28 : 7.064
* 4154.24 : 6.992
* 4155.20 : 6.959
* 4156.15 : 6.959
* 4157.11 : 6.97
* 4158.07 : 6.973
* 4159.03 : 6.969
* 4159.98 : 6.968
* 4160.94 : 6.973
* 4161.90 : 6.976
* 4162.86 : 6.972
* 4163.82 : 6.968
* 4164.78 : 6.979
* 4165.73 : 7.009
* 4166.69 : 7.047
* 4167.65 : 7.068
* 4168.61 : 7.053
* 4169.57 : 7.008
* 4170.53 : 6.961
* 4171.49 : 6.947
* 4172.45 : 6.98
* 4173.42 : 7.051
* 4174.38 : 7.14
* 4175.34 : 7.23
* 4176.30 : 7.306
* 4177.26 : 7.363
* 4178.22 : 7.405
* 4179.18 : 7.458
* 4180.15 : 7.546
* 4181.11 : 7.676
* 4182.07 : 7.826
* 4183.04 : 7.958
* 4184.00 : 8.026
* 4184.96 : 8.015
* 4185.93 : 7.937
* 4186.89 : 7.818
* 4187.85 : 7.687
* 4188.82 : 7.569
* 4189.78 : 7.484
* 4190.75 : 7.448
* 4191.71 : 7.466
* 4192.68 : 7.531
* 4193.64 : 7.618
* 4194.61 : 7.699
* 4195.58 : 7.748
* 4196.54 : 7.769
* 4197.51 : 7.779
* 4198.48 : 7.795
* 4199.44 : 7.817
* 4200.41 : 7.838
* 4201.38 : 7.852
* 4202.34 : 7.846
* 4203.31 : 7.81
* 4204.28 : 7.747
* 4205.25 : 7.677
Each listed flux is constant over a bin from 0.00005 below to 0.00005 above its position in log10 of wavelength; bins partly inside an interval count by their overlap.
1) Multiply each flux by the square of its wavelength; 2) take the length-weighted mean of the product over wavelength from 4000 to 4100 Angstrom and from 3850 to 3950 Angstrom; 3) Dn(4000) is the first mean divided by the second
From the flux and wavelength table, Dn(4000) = 1.18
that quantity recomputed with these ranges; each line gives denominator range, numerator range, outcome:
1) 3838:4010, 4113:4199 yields 1.14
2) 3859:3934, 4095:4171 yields 1.15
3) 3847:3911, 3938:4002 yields 1.12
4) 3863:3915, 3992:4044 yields 1.30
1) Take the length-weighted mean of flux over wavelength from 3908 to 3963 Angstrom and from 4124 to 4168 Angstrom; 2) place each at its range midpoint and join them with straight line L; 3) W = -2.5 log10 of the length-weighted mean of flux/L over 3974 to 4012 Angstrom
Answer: -0.16 mag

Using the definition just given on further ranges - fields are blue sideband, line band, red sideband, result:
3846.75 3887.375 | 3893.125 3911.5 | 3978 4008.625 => 0.02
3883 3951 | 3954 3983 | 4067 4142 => 0.44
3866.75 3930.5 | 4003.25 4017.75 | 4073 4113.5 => -0.21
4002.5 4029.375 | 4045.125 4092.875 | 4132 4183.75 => 0.06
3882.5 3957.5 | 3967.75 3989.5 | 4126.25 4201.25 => 0.23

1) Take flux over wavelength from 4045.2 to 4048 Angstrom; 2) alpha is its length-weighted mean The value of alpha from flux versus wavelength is 6.6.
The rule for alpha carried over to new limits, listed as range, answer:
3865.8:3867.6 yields 6.52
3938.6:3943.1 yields 8.01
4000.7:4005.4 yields 9.96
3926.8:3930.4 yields 7.68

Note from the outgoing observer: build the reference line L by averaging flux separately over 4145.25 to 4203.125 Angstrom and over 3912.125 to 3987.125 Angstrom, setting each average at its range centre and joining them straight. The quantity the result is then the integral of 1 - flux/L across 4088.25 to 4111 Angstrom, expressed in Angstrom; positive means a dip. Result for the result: -1.4 Angstrom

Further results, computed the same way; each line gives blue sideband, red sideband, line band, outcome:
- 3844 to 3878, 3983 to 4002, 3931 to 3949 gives 1.3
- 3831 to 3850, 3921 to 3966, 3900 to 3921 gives -1.2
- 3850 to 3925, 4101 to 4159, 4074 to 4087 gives -0.9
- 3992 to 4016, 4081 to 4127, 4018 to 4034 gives 2.9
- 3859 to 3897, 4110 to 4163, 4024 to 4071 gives -2.6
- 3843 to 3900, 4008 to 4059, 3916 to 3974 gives 2.1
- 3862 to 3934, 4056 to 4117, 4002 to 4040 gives -3.7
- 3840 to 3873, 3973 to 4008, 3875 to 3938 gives -1.5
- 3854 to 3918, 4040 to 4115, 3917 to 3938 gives -1.7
